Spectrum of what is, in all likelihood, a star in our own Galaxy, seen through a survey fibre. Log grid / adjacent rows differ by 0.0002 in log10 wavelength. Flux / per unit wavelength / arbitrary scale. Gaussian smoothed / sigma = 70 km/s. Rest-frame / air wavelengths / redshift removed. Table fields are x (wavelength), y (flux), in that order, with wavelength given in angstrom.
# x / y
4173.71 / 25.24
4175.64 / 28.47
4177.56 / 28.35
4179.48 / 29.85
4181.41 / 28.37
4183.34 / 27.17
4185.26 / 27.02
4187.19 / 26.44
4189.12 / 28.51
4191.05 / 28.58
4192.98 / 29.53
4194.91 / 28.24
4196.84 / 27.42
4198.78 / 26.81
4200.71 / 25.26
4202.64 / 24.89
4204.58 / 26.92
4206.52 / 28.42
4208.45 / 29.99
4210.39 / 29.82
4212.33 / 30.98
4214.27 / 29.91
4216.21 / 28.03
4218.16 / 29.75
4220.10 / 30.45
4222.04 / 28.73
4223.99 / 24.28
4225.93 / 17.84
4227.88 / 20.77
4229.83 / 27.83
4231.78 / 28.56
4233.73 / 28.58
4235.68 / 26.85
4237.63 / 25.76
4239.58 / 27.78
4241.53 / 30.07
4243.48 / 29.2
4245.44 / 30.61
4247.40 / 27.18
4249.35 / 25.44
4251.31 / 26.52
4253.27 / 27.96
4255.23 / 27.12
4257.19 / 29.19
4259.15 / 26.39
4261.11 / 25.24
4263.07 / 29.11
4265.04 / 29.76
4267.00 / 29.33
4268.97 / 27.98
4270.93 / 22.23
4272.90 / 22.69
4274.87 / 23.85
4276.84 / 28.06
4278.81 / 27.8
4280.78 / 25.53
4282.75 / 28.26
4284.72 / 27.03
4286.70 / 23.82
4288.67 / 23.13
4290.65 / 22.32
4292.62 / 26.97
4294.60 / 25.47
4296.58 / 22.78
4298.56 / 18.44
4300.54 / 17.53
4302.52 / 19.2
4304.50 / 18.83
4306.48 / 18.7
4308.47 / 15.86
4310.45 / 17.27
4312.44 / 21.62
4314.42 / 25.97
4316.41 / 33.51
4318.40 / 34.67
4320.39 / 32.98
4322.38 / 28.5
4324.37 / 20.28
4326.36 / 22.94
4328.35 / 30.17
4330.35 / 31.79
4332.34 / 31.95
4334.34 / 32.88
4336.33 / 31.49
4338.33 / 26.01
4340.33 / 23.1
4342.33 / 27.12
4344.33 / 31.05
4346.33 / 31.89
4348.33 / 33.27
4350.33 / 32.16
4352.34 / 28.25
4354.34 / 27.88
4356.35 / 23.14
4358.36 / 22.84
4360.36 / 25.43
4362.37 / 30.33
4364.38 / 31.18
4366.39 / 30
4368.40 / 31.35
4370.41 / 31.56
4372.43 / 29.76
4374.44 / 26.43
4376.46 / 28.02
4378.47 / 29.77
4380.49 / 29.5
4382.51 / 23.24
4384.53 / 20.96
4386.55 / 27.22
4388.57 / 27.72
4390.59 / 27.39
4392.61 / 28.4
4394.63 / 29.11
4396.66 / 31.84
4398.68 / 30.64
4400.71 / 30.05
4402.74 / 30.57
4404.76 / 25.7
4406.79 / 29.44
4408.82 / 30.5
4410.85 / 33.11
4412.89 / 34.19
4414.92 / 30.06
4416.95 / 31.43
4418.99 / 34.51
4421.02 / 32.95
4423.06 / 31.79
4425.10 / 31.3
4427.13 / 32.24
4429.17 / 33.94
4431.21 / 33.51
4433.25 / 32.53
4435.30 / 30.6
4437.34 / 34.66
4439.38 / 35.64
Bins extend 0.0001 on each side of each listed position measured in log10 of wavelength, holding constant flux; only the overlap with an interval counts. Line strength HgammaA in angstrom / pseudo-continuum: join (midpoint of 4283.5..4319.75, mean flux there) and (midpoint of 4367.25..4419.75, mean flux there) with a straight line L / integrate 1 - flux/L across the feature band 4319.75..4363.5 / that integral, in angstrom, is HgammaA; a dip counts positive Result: -4.5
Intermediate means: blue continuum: 23.1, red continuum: 29.3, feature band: 28.4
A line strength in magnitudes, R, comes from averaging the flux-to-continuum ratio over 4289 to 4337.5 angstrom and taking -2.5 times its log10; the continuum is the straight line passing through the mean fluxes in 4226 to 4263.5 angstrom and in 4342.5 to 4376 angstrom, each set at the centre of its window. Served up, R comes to 0.13 mag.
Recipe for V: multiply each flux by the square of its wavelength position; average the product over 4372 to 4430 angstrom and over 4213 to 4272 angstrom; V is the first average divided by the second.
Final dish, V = 1.2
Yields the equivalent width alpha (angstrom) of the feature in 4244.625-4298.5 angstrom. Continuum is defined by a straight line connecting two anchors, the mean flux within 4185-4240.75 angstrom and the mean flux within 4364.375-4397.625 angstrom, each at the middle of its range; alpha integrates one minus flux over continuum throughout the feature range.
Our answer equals 2.9 angstrom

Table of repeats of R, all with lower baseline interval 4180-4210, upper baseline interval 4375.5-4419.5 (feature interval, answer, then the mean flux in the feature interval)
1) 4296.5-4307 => 0.44 mag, 19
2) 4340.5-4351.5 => -0.06 mag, 30.5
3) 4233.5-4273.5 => 0.03 mag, 27.4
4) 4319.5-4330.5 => 0.05 mag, 27.4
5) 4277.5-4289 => 0.09 mag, 26.2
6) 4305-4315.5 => 0.39 mag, 19.9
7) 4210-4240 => 0.03 mag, 27.2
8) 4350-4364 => 0.07 mag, 27.1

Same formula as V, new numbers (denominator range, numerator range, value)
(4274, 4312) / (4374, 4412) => 1.32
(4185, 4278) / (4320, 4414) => 1.12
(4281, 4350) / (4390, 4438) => 1.26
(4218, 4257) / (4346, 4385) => 1.11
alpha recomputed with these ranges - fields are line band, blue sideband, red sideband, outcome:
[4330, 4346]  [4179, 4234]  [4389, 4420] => 0.00 angstrom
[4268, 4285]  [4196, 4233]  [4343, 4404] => 1.15 angstrom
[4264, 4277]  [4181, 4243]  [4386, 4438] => 1.07 angstrom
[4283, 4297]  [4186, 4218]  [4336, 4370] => 1.80 angstrom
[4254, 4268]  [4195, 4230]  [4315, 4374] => -0.07 angstrom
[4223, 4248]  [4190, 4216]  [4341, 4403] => 1.53 angstrom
